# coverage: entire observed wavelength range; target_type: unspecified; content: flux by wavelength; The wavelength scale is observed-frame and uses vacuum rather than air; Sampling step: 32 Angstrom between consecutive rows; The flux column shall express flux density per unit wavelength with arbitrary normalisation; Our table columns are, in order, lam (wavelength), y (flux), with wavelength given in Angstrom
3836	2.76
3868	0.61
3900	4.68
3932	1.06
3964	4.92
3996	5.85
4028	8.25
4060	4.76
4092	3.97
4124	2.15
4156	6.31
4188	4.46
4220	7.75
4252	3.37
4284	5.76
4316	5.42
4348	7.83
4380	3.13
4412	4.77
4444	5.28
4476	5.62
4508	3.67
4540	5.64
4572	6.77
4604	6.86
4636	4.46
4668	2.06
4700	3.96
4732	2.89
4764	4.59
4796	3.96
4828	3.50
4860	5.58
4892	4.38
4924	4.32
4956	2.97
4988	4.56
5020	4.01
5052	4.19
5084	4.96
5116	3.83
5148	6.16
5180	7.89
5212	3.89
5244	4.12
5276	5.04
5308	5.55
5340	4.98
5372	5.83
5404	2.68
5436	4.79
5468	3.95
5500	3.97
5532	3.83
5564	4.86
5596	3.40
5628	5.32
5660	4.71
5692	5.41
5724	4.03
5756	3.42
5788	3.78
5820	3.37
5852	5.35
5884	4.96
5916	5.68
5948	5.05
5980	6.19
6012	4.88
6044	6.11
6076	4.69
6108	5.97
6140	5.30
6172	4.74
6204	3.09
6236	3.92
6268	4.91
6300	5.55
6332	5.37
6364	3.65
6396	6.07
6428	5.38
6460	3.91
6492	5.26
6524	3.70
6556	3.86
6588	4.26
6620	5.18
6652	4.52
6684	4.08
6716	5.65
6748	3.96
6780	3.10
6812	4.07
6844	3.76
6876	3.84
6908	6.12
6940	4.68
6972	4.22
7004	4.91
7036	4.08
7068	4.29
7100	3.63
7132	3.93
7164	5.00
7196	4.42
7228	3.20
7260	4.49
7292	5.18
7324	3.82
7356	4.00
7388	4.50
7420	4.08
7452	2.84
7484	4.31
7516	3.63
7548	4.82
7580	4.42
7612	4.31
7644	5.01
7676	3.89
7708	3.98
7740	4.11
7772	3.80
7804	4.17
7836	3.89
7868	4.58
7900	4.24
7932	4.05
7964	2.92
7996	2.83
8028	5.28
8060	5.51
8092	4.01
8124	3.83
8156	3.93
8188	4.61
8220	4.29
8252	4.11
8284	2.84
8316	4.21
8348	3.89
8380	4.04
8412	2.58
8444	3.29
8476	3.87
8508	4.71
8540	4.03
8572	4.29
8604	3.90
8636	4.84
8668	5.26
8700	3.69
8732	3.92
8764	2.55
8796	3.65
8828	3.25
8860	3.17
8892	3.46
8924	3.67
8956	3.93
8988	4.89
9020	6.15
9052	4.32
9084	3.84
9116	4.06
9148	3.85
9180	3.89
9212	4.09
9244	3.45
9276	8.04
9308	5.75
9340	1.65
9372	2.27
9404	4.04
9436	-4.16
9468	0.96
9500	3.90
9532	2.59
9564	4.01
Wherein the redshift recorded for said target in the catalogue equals 0.85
